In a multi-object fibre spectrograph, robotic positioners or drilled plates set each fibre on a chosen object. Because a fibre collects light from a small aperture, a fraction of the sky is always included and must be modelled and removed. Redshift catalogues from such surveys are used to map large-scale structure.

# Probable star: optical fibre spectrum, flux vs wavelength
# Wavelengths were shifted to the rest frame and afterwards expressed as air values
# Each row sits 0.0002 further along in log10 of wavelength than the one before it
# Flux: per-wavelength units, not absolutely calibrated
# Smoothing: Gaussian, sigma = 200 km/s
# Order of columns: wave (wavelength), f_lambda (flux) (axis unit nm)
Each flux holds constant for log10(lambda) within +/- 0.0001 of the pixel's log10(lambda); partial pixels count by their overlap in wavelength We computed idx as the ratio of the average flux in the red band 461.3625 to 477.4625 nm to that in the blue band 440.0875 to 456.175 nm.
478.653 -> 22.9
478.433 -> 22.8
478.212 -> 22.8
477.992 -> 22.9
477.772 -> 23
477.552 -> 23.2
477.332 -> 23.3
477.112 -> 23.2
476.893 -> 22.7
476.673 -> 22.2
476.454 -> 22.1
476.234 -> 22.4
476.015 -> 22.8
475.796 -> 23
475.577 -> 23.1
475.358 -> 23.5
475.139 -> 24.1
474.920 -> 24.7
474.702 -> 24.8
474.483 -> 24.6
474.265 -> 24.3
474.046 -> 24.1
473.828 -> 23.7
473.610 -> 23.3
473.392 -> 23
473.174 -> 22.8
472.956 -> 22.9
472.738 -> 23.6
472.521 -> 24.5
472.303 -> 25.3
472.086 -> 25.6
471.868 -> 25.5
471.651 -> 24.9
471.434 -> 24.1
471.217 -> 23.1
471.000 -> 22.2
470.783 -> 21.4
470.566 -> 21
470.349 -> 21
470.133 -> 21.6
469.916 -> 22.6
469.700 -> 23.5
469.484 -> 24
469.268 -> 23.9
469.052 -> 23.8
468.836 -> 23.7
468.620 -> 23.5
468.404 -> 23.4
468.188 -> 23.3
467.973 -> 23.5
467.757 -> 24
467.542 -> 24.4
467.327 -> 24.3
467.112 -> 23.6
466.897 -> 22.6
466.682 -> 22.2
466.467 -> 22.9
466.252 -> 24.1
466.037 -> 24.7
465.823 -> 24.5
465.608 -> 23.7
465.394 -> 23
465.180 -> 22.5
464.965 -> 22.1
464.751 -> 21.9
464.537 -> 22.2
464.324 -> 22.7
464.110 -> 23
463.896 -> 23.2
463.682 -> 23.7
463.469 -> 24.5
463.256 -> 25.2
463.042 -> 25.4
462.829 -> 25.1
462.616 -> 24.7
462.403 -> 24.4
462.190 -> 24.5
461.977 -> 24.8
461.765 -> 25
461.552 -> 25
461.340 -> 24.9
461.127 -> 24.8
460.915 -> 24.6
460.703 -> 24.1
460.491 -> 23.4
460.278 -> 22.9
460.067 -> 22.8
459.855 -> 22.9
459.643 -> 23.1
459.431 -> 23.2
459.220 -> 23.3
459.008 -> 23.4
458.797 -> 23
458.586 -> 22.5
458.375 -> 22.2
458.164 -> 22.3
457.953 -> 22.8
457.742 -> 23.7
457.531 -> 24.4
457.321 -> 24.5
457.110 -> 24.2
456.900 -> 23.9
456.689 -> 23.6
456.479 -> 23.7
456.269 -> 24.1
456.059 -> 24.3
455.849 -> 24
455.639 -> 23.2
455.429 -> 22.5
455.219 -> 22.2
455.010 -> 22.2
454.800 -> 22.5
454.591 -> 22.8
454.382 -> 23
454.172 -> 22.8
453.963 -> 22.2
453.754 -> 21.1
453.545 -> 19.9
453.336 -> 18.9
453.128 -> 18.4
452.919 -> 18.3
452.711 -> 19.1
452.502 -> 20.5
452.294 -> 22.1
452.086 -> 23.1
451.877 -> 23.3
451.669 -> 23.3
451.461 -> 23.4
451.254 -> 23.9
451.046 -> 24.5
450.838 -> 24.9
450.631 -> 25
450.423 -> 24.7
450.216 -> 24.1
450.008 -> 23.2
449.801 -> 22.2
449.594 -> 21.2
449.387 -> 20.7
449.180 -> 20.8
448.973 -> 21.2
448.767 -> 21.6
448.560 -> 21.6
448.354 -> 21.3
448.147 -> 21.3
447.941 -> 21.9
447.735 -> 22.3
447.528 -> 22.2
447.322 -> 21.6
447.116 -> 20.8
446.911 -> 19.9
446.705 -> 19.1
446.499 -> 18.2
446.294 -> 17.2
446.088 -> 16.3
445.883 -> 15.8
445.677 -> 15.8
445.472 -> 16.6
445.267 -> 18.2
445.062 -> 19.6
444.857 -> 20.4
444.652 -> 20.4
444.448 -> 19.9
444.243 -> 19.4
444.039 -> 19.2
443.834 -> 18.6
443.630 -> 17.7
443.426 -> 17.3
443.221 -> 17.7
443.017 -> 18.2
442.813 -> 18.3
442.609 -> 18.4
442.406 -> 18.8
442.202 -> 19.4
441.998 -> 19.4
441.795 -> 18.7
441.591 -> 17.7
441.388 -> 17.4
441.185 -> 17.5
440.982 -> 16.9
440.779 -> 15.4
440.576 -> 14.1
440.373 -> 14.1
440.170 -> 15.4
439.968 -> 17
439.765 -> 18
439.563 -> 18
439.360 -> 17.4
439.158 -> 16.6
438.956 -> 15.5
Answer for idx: 1.2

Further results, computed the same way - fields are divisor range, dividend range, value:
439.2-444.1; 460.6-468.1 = 1.36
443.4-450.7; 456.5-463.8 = 1.18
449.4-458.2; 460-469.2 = 1.05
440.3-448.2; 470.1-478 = 1.26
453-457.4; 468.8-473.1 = 1.04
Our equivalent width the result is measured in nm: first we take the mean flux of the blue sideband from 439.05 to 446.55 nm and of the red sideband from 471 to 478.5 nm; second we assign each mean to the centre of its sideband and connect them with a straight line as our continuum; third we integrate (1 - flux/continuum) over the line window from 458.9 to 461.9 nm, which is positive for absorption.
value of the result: -0.41 nm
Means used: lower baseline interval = 17.7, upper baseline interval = 23.6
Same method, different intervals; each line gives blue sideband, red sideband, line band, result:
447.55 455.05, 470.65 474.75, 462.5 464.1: -0.10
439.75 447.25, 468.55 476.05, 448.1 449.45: -0.16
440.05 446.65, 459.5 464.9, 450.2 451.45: -0.26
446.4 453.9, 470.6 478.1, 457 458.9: -0.09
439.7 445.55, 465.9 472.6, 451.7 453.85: -0.06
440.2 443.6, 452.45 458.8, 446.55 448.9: -0.20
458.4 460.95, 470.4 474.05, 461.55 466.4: -0.12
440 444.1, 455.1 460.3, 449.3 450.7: -0.17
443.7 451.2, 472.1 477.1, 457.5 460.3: -0.15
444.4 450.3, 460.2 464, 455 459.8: -0.05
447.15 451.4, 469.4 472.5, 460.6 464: -0.24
